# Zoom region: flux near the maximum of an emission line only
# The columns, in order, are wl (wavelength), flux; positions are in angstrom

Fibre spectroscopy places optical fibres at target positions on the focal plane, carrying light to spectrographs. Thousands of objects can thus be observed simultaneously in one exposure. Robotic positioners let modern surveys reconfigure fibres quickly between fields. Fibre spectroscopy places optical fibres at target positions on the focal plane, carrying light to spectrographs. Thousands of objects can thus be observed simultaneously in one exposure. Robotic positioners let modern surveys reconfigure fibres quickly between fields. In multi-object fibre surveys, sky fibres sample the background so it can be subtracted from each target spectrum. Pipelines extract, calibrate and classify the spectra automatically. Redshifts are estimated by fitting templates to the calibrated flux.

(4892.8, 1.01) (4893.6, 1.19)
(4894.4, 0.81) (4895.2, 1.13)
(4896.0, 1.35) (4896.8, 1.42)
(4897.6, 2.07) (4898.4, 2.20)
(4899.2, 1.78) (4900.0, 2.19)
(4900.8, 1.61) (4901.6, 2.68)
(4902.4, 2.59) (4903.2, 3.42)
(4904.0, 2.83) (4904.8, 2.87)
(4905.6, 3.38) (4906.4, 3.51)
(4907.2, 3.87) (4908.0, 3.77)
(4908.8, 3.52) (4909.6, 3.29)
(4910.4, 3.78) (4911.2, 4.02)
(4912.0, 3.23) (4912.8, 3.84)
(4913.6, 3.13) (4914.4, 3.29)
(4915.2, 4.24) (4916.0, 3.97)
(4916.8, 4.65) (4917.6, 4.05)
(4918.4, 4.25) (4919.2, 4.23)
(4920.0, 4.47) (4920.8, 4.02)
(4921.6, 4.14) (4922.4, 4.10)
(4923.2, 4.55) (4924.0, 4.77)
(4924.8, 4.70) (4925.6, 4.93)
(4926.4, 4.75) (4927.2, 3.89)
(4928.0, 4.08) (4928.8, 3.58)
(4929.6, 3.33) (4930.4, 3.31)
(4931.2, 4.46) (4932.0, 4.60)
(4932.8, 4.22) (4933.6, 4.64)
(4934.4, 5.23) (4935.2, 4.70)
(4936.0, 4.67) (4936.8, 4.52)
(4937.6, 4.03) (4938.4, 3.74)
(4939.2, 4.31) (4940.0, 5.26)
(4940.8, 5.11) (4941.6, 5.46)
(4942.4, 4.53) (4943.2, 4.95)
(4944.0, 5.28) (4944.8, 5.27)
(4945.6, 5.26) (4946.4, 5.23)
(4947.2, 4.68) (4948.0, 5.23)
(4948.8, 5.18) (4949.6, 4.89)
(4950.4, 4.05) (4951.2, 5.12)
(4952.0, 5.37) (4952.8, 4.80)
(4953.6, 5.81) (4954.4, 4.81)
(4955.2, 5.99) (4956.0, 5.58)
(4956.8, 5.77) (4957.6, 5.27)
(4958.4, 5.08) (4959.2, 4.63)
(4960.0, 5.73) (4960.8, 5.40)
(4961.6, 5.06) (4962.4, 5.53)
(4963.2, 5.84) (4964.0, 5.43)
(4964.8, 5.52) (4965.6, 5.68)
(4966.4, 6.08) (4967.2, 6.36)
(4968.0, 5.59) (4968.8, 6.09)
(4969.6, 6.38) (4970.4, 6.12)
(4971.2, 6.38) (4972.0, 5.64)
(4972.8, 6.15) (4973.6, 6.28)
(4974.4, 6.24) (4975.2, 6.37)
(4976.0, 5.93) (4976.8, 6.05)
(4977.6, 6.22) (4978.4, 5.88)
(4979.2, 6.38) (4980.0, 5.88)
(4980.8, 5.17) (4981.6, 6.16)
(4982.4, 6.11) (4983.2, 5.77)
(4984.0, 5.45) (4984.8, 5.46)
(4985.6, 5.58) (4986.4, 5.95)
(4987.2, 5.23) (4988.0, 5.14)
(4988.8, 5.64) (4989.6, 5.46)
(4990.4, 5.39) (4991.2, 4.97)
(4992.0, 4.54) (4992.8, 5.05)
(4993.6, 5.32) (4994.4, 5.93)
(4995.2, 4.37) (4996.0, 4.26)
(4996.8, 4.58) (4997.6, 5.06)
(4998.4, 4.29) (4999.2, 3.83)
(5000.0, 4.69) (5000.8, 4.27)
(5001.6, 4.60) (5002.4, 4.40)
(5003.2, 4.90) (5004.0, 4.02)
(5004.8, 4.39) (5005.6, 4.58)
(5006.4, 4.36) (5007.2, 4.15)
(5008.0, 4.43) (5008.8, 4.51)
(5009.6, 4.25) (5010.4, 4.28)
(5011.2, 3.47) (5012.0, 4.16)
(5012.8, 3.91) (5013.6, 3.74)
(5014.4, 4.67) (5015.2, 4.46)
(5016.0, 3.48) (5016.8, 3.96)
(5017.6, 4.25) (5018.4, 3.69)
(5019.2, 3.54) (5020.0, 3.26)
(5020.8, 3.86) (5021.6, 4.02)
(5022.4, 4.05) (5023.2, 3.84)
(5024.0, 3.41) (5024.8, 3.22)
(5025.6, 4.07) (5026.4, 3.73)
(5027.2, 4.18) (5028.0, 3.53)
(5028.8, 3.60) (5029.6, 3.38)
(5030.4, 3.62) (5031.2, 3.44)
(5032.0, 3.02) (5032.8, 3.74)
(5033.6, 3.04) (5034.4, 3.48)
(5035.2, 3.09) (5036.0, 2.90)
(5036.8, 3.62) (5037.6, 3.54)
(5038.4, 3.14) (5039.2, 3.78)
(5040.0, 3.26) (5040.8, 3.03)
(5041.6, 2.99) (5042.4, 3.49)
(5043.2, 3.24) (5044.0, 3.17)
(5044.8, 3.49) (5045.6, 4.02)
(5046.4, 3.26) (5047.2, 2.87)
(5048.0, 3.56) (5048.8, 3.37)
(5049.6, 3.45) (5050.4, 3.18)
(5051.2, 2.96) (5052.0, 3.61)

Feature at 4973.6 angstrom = C IV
